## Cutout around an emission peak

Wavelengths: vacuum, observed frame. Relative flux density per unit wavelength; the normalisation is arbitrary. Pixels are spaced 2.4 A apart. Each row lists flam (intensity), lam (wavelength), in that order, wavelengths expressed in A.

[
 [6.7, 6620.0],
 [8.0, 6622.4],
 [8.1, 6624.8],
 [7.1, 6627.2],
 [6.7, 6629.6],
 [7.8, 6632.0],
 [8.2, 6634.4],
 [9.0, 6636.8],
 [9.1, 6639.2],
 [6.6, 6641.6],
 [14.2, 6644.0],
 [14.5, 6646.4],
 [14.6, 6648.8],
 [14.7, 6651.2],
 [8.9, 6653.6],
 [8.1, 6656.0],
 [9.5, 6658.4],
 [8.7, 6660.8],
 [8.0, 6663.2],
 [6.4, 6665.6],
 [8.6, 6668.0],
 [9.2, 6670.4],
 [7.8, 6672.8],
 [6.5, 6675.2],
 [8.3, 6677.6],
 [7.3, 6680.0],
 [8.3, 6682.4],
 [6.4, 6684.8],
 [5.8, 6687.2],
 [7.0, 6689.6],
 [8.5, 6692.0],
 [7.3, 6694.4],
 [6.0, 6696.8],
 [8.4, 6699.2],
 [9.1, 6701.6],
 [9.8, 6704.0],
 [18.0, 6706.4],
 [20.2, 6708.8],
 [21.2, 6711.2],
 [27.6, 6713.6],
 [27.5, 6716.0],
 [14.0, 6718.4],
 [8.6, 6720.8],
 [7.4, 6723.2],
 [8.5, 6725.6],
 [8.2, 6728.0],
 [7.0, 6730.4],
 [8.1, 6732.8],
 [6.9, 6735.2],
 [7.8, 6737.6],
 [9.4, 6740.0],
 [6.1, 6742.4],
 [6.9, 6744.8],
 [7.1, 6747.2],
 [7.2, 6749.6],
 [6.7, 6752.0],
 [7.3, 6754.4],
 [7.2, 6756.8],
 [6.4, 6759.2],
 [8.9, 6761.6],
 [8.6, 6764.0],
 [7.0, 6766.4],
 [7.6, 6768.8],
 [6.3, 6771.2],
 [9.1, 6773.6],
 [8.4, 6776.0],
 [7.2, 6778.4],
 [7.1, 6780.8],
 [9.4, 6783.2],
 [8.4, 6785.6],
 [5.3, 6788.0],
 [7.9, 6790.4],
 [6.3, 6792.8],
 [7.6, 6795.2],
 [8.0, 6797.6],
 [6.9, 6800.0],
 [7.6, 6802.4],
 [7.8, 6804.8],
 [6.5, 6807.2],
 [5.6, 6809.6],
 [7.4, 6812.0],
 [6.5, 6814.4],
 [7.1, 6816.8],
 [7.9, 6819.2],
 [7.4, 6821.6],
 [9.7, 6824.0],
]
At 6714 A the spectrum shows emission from [O III]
